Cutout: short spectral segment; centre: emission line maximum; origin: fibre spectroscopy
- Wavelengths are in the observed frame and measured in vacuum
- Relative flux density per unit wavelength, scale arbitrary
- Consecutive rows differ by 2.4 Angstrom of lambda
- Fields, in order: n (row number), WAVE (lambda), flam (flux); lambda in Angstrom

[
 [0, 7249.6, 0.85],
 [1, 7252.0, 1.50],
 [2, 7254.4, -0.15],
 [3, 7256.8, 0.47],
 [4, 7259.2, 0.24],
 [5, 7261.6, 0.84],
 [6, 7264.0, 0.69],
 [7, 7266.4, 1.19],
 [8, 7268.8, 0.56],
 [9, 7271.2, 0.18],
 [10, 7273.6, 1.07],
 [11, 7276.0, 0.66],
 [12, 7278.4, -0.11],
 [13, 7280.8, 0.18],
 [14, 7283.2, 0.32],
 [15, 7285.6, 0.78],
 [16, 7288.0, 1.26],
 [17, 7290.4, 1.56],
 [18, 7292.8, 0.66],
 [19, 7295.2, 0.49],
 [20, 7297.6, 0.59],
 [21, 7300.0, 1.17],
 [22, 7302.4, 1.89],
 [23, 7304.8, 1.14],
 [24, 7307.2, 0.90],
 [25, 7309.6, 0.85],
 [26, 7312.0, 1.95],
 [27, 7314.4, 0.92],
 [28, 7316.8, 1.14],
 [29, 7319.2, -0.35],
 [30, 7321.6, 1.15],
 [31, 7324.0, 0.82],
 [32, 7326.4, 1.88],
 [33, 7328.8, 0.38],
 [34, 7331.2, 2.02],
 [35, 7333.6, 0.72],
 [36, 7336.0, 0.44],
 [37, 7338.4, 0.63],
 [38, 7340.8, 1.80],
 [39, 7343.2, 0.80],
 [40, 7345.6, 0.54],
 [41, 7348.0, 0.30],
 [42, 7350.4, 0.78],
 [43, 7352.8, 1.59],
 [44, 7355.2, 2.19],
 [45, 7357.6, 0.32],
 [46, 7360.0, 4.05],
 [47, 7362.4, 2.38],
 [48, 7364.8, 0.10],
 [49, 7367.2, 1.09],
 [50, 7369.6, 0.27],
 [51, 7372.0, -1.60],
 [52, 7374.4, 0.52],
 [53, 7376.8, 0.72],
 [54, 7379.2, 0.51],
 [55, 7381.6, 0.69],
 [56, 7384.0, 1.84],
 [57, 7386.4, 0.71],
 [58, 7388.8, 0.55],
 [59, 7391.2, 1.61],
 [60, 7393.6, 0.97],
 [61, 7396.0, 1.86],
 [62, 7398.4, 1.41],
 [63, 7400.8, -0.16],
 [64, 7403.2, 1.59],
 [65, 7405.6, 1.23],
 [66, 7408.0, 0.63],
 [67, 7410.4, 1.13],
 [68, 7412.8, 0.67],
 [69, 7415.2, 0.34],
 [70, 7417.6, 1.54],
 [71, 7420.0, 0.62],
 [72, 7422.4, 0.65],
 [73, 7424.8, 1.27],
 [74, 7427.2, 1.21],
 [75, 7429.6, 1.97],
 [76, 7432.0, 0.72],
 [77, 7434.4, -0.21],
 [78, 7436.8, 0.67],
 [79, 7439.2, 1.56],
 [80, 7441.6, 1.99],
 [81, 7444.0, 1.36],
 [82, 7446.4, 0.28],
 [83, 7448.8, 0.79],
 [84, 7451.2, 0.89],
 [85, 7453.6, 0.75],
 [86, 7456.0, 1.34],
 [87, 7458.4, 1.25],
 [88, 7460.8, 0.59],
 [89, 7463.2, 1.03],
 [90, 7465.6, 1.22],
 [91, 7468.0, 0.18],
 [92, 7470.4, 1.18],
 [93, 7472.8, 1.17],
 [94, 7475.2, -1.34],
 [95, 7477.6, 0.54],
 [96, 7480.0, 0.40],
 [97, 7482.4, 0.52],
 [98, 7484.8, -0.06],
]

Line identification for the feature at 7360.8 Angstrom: H-alpha 6563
